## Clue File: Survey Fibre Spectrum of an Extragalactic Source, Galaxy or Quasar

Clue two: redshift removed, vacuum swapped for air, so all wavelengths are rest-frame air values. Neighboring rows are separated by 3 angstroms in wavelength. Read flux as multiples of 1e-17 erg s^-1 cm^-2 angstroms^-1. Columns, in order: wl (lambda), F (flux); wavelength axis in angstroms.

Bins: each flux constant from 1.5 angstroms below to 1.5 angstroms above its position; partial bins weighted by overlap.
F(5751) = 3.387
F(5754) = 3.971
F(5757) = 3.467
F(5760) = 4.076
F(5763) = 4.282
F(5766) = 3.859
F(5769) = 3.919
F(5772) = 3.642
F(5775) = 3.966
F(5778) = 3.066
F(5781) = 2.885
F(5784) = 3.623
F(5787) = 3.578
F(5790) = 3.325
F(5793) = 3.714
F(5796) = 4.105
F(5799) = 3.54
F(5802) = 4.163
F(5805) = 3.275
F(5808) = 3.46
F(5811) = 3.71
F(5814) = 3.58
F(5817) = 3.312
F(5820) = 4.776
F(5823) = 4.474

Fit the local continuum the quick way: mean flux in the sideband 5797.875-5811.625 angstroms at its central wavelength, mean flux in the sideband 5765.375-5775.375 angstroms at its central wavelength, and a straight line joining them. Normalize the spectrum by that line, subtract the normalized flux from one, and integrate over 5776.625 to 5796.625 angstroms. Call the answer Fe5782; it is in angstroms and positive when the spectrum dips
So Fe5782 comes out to 1.5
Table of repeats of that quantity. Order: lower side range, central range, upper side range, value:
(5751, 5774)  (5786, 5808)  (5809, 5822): 1.1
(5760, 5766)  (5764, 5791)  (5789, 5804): 2.8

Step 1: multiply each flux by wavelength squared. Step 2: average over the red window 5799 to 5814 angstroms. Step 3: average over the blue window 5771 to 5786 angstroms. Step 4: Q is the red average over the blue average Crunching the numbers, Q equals 1.1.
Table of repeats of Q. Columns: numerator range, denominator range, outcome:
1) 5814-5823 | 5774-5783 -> 1.25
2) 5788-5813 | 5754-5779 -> 0.97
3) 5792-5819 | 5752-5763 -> 0.96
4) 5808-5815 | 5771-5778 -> 1.00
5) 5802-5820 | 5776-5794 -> 1.09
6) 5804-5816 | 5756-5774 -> 0.92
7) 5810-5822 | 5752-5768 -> 1.01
